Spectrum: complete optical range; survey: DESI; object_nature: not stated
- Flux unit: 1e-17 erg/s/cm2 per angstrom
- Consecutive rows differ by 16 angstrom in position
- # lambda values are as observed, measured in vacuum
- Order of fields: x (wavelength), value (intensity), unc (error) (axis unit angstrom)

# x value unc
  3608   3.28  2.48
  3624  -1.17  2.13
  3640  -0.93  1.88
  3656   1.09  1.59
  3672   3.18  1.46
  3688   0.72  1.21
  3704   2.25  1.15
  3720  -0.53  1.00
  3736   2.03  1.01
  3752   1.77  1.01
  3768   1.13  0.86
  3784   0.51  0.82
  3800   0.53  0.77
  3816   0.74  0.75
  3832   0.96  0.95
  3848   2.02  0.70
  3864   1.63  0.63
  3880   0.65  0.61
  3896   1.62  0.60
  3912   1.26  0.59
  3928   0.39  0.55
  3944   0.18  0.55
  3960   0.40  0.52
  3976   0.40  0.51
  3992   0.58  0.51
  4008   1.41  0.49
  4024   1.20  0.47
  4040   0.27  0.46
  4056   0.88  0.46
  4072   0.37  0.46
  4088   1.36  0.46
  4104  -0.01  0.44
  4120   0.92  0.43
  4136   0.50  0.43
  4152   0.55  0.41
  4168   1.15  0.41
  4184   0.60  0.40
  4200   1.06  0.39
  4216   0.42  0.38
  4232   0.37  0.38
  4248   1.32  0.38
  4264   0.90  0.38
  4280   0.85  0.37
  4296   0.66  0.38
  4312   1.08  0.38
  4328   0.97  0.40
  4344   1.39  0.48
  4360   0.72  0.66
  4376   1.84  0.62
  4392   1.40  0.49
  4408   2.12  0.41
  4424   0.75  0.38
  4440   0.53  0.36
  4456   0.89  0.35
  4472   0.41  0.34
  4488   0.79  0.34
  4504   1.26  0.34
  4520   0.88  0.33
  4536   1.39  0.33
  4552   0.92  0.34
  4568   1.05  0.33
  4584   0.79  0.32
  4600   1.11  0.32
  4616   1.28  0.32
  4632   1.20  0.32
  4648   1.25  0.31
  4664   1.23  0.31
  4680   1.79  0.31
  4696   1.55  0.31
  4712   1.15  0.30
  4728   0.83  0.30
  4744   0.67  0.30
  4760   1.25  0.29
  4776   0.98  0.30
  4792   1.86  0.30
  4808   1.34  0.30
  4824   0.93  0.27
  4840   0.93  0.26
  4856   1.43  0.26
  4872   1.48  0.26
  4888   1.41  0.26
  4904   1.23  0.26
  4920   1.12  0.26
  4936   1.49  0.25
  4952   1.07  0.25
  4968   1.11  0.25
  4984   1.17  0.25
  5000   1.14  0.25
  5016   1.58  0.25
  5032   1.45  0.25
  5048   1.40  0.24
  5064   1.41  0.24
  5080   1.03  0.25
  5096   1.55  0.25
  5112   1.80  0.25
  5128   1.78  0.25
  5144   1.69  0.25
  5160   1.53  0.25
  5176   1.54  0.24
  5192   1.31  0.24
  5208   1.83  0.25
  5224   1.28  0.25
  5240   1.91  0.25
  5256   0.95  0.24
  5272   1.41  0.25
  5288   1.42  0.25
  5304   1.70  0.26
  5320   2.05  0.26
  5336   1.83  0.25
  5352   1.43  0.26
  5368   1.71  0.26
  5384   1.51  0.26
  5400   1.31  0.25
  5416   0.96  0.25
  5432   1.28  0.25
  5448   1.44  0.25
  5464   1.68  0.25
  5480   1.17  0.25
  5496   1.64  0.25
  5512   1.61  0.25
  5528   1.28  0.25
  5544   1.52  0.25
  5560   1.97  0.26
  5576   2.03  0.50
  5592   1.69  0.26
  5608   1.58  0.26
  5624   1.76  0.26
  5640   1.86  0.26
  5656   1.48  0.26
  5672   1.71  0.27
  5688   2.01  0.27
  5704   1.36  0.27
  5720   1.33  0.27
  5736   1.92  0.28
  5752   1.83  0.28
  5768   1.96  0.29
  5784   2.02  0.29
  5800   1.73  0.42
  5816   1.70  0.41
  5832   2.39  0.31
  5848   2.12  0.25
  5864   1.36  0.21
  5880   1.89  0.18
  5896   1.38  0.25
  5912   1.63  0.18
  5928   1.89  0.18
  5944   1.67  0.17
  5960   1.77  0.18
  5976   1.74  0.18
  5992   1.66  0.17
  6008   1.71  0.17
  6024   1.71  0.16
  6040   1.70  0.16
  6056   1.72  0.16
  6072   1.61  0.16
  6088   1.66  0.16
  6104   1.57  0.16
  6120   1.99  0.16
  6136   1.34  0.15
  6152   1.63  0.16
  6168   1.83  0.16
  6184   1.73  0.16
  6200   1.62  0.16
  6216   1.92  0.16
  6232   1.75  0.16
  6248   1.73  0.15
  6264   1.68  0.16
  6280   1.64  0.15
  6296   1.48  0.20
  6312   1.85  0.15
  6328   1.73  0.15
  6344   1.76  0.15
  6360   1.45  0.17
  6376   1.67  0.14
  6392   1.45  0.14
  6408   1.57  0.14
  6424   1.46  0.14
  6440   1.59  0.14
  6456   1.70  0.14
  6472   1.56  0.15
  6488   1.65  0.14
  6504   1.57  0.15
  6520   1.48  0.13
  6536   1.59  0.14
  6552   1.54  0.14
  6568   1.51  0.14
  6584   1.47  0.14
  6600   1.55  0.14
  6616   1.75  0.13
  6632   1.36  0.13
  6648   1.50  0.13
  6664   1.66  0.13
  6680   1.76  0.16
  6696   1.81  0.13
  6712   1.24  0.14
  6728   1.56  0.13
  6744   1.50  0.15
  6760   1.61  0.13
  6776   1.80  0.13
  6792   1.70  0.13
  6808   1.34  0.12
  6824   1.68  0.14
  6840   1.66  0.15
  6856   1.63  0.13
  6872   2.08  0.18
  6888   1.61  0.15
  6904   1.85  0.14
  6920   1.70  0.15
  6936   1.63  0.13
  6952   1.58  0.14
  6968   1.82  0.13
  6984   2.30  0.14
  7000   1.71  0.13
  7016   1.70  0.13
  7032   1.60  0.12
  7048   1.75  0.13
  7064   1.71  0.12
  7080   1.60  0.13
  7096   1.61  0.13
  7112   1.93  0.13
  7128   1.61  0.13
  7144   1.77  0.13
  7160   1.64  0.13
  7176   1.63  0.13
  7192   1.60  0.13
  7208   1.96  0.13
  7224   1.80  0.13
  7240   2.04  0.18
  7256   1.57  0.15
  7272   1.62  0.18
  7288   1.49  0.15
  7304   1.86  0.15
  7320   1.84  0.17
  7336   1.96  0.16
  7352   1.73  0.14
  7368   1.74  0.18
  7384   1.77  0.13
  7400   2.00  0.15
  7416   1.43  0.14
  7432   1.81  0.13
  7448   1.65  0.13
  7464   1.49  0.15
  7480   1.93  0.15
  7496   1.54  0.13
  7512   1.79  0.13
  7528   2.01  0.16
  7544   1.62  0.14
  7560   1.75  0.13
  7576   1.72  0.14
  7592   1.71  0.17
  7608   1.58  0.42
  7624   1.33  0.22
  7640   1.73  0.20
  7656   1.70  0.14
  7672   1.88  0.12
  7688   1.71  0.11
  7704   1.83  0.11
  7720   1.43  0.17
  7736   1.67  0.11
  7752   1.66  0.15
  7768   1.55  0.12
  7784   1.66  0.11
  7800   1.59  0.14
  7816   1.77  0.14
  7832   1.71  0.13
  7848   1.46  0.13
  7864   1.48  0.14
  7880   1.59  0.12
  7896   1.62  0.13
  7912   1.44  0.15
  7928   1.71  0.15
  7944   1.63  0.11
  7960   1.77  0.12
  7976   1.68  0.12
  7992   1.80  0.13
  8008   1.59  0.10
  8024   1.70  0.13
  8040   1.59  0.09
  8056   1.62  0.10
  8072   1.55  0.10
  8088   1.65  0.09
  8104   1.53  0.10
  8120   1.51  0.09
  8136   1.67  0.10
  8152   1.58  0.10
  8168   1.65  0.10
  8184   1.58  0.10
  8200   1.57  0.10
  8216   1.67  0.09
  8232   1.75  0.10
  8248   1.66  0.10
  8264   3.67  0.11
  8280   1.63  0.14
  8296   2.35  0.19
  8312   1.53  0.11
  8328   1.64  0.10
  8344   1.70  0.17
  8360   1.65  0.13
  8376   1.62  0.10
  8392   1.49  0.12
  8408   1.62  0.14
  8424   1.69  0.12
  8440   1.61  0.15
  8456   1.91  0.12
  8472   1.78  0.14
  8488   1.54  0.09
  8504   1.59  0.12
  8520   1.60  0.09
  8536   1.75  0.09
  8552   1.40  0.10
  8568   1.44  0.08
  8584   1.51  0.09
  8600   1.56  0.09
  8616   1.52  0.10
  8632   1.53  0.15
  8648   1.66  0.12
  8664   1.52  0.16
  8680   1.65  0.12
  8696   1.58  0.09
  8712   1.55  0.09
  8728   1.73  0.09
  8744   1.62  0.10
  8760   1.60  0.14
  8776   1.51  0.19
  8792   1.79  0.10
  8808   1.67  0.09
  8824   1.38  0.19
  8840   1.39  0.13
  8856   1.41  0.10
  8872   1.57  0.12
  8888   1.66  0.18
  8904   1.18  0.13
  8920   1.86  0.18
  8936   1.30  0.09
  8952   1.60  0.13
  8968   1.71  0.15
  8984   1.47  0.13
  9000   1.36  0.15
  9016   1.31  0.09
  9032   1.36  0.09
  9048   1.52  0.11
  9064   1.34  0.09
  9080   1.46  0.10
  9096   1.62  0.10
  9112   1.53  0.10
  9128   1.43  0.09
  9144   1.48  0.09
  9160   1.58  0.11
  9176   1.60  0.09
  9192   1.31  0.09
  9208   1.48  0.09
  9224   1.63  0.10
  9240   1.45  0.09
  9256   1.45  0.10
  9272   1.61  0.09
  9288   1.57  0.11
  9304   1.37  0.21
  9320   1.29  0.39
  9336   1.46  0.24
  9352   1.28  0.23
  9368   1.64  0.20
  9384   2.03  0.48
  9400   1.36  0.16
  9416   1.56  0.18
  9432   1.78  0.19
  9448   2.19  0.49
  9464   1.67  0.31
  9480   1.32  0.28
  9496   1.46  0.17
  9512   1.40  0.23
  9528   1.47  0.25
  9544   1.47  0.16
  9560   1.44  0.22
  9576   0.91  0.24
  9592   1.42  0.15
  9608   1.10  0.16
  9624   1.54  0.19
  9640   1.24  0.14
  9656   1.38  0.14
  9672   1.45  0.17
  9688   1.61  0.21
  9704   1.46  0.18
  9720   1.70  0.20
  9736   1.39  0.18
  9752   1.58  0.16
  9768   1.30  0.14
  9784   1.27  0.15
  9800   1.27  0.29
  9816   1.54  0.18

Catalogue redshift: 0.26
